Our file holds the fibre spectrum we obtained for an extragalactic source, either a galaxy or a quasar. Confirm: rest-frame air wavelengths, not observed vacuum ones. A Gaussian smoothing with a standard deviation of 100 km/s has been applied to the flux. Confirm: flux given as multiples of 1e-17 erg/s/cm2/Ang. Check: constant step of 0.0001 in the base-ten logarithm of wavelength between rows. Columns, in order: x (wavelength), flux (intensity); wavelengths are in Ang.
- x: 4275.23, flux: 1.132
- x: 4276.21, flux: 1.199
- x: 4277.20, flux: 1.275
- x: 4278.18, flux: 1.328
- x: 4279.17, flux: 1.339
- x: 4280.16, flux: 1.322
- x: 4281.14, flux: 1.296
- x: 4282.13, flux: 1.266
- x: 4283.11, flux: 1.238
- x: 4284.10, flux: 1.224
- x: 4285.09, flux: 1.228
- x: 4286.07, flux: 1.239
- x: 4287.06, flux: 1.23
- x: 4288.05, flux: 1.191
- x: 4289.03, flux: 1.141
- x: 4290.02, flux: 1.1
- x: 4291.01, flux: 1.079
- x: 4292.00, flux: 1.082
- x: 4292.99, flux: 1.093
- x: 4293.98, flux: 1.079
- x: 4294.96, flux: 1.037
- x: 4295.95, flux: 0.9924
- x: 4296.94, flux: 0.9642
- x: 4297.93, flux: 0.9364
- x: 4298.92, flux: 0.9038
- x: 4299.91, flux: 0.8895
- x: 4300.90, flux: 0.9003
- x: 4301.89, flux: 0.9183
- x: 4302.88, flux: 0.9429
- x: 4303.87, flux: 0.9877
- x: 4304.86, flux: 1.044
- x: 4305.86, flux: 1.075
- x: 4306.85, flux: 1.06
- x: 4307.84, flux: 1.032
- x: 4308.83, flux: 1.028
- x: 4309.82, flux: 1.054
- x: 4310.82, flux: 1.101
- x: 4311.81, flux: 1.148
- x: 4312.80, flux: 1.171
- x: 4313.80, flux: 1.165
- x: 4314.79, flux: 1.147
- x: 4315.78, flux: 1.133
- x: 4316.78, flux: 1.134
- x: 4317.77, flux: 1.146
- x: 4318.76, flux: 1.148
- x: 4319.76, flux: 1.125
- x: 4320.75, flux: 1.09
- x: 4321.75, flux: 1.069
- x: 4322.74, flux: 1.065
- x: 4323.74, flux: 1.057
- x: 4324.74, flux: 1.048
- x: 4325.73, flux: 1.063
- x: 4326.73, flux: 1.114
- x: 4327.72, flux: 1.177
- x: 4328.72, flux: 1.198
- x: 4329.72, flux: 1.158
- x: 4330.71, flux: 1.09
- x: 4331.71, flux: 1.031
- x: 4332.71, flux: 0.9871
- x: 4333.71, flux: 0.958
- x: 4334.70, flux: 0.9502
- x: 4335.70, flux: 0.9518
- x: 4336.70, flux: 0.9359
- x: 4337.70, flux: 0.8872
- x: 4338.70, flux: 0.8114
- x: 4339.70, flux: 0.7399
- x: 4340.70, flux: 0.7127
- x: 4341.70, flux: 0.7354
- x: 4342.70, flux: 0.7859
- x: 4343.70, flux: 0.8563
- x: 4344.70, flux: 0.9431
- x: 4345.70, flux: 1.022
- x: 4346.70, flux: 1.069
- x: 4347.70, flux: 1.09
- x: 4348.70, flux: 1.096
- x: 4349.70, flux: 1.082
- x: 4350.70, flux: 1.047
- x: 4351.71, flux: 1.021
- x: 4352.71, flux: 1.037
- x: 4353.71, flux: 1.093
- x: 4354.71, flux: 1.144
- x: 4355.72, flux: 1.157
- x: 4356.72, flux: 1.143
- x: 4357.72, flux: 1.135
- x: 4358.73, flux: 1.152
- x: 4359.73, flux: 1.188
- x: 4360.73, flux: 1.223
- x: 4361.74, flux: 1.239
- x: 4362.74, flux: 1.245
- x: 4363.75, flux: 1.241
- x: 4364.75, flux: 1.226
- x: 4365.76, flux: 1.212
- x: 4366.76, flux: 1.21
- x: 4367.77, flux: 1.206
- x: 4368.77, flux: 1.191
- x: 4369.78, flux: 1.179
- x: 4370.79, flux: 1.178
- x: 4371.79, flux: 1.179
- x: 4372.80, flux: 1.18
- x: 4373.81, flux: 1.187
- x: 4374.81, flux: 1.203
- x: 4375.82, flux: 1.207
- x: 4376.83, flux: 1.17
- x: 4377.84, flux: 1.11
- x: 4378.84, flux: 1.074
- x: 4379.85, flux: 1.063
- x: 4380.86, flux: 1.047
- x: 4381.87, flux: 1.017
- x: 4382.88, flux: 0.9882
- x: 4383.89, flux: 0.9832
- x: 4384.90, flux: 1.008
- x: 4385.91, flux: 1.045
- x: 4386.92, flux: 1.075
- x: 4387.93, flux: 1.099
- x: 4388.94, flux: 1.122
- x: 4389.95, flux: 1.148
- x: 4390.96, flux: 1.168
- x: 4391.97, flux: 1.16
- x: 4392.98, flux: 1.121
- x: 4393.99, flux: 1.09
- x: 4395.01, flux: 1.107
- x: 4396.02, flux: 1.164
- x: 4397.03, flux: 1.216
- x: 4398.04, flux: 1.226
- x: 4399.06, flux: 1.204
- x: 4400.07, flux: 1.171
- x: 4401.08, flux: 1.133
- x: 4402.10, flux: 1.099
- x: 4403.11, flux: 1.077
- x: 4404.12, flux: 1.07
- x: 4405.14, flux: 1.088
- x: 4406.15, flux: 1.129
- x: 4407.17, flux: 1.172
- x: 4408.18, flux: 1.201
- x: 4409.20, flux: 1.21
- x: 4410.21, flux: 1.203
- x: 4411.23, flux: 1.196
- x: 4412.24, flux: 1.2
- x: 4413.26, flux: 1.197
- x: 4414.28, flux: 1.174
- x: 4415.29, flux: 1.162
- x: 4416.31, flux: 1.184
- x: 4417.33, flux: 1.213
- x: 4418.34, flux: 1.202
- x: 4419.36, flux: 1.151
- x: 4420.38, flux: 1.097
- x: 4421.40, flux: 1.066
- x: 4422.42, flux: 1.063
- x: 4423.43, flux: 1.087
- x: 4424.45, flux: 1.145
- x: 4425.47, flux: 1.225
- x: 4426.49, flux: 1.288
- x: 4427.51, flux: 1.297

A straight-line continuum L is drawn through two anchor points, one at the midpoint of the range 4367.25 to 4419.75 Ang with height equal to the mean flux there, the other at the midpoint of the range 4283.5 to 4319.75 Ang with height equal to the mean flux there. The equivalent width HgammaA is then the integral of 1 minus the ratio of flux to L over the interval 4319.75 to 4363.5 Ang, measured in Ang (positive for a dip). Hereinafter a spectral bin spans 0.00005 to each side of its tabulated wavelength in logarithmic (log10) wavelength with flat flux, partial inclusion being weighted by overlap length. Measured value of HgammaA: 2.6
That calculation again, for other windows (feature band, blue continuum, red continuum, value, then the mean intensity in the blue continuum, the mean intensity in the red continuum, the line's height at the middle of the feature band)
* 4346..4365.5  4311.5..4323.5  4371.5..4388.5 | -0.5 Ang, 1.13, 1.09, 1.11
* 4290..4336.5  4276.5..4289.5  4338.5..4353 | 1.8 Ang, 1.25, 0.938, 1.1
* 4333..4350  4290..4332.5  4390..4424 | 2.7 Ang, 1.06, 1.15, 1.09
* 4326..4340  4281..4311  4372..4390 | 1.0 Ang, 1.07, 1.1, 1.08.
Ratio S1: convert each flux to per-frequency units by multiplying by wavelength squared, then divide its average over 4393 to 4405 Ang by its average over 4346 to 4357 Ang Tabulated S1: 1.07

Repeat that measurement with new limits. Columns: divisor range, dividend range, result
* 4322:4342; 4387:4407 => 1.19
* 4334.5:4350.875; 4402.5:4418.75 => 1.31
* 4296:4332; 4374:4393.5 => 1.06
